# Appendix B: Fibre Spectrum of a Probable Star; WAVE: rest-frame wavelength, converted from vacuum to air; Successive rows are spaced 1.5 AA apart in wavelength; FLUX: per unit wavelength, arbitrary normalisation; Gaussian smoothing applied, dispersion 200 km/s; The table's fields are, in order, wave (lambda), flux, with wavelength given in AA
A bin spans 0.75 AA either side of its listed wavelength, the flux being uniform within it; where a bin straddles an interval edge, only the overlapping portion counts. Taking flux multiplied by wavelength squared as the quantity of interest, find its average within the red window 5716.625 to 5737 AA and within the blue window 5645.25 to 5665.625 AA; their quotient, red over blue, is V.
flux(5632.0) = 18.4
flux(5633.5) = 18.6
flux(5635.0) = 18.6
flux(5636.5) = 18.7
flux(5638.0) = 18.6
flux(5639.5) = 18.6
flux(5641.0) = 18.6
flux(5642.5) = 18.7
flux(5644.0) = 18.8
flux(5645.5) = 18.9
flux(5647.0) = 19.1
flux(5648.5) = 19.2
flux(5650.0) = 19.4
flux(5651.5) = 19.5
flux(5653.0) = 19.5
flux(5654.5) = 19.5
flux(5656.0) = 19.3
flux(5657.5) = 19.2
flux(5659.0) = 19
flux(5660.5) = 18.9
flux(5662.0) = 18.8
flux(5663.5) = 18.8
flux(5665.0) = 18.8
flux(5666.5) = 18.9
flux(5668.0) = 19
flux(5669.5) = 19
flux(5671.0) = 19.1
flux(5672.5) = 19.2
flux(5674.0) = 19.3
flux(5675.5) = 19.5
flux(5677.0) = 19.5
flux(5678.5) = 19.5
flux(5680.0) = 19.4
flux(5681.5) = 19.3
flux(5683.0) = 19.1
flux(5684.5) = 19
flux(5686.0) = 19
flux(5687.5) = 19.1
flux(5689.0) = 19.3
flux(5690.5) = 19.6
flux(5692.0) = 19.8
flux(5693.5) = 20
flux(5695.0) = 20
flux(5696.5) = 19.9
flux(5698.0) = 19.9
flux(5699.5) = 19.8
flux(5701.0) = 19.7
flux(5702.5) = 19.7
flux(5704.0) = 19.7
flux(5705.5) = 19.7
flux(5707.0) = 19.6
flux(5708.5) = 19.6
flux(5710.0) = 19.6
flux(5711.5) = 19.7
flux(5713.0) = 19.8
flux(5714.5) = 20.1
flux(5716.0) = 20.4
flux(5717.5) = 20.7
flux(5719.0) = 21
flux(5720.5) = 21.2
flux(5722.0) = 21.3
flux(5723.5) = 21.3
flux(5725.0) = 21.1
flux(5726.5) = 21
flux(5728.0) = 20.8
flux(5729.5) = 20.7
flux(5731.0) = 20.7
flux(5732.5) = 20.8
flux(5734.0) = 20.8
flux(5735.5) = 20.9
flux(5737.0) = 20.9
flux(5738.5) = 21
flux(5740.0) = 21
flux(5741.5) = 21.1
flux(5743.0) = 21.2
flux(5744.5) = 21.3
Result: 1.1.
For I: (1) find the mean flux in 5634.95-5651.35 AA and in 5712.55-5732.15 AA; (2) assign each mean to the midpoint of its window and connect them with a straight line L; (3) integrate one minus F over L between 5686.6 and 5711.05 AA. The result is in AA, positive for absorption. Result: 0.6 AA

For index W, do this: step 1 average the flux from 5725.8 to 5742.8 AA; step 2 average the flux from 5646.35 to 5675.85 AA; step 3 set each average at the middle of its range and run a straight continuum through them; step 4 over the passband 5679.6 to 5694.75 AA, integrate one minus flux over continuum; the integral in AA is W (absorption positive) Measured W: 0.3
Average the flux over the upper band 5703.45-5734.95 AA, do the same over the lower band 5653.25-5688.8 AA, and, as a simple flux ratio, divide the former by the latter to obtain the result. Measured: 1.1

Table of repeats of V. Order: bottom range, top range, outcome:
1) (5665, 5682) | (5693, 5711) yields 1.04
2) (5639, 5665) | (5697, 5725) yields 1.08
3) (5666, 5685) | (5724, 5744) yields 1.11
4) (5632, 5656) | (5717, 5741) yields 1.14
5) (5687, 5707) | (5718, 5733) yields 1.08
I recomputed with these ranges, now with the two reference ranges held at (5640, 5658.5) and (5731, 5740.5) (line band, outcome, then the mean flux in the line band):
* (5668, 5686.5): 0.4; 19.2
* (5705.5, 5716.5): 0.3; 19.8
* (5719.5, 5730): -0.2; 21.1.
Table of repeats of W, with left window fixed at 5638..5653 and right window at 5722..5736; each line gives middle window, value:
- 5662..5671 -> 0.3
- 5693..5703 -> 0.2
